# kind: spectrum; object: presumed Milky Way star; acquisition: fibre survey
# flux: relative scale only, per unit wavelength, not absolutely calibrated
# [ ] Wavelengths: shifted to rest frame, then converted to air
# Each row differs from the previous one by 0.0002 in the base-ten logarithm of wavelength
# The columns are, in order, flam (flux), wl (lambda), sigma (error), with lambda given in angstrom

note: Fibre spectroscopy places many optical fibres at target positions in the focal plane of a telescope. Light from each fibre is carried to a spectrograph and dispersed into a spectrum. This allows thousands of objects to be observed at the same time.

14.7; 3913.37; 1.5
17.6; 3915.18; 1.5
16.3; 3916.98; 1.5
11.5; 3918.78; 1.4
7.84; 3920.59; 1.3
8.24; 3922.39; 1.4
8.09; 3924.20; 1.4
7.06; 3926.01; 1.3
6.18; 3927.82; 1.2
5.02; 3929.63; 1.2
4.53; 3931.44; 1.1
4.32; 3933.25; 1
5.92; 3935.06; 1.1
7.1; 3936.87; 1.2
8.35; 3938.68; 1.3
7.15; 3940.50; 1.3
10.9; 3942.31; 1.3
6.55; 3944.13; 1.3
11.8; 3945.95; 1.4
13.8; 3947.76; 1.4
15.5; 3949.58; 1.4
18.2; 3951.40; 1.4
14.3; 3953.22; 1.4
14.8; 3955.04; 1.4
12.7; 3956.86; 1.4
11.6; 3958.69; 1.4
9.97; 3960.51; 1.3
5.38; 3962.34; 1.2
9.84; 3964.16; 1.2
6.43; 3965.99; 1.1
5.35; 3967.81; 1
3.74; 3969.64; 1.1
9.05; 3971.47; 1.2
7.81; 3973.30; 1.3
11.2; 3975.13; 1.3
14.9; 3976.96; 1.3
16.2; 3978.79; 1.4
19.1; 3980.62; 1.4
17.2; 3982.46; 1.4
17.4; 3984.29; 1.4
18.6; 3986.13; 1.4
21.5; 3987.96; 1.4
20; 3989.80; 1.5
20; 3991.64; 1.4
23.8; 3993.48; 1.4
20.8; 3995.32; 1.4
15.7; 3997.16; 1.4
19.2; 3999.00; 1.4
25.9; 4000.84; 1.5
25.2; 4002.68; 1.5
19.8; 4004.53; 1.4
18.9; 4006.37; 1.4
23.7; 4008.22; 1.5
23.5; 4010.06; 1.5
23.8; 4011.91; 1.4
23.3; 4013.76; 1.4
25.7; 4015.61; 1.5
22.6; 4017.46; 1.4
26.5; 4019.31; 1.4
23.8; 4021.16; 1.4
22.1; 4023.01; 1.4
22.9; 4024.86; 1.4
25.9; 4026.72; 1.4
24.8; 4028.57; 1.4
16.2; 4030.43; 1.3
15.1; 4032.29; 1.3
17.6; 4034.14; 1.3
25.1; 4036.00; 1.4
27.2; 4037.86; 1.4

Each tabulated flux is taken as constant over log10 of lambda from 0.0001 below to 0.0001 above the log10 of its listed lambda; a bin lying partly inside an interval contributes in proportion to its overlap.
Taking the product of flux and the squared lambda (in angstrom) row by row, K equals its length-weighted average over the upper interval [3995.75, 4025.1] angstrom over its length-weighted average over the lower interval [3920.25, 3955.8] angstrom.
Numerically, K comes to 2.52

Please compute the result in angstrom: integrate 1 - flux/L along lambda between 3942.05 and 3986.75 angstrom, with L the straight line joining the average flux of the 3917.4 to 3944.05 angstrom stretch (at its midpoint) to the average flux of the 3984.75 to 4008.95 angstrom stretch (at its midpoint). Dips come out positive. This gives 6.0 angstrom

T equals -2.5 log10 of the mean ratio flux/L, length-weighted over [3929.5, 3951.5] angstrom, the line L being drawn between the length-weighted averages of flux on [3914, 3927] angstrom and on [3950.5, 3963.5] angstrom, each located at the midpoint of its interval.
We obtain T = 0.30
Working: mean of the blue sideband 11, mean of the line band 8.99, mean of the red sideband 12.4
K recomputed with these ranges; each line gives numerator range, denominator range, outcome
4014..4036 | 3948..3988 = 1.82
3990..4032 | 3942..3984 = 1.96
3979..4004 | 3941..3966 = 1.77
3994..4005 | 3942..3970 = 2.01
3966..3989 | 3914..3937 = 1.60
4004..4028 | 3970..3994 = 1.46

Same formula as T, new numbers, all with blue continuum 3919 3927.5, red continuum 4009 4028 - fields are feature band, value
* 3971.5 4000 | 0.08 mag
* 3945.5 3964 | 0.03 mag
